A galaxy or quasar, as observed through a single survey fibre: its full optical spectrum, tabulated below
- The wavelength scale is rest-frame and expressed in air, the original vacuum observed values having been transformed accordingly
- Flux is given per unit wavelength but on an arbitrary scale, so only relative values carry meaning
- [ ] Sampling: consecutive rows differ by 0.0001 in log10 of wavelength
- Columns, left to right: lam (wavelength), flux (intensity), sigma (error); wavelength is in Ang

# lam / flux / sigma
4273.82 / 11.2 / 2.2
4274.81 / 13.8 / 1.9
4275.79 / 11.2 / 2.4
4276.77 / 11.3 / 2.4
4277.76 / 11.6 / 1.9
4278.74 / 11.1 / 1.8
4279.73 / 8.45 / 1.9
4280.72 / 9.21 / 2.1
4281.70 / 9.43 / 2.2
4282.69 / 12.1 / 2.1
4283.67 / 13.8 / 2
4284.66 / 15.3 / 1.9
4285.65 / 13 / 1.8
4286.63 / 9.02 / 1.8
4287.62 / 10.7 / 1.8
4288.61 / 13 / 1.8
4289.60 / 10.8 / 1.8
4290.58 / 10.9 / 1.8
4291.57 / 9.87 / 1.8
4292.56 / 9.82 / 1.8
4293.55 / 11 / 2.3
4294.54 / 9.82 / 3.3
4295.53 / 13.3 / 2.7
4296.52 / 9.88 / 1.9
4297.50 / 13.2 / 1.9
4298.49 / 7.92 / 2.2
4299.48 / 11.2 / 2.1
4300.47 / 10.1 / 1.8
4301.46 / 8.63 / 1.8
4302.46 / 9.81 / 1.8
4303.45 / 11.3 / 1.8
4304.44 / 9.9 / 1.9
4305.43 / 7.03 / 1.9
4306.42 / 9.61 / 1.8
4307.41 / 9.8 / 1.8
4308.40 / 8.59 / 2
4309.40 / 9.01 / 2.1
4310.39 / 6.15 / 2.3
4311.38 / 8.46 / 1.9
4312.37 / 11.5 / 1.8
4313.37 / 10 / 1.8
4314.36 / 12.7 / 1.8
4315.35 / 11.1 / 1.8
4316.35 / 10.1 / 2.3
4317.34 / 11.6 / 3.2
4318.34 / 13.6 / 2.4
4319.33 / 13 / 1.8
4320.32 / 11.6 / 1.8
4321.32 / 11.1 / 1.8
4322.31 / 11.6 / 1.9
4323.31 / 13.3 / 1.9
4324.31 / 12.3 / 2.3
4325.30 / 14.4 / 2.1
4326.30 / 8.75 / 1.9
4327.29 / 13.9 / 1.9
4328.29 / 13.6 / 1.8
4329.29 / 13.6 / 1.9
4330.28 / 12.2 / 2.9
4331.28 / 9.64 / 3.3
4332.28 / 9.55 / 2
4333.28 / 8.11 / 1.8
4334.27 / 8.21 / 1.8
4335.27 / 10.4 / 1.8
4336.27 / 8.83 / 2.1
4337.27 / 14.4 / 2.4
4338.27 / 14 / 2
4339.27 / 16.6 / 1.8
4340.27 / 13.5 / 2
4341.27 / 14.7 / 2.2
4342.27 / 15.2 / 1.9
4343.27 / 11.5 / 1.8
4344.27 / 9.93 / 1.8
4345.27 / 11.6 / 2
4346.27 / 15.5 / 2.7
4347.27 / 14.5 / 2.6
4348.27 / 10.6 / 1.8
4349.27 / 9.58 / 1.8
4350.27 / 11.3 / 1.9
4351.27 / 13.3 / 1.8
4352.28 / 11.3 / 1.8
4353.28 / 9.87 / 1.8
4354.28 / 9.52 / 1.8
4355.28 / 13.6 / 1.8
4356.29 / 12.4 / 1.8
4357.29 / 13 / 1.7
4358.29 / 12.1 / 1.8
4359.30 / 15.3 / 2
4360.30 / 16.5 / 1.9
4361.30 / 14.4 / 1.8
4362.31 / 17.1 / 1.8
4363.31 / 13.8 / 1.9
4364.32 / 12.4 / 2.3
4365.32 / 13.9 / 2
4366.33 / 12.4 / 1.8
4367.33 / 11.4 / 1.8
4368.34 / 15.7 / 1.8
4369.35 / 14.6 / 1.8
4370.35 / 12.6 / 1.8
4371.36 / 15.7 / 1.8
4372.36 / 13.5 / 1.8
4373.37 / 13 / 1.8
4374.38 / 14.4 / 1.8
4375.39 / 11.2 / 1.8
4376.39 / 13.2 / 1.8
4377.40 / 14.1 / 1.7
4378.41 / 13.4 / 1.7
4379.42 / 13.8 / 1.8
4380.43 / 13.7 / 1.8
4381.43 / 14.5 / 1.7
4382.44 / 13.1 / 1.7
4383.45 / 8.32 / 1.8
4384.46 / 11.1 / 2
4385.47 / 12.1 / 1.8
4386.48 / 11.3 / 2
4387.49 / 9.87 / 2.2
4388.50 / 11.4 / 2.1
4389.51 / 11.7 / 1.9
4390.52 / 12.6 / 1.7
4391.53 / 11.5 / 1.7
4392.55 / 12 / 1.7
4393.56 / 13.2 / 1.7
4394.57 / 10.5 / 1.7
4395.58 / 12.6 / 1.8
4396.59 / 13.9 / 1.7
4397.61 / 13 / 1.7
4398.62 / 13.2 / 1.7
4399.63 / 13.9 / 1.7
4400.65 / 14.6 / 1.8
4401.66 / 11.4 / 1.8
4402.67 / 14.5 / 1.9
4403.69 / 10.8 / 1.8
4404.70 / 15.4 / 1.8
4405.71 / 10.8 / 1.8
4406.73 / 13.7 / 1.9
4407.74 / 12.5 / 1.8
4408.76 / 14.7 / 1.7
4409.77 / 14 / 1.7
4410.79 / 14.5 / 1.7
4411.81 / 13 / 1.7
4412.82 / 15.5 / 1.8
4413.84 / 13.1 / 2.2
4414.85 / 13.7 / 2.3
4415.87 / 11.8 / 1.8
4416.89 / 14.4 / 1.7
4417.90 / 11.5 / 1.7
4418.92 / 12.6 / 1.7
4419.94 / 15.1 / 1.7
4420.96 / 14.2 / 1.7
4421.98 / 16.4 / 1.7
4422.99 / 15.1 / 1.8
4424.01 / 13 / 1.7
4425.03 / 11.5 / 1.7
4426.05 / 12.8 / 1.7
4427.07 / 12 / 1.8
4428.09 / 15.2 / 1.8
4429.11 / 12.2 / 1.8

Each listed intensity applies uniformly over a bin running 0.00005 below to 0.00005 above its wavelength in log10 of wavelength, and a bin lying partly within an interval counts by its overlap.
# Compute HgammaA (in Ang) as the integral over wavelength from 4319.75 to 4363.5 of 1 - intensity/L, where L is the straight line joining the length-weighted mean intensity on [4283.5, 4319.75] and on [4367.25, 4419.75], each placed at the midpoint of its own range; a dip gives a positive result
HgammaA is -2.8 Ang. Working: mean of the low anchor 10.6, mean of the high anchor 13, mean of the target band 12.4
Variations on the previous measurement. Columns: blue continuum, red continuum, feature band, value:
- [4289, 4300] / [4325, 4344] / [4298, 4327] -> 2.2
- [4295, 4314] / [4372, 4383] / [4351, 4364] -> -0.8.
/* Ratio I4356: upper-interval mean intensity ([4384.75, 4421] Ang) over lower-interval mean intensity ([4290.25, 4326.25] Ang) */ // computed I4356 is 1.21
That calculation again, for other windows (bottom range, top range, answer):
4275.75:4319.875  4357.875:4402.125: 1.23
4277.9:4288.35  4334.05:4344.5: 1.12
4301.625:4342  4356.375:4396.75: 1.16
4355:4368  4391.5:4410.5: 0.95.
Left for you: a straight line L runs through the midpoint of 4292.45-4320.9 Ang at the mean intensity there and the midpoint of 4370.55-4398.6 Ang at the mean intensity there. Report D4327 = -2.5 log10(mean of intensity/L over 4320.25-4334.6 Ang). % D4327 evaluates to -0.06 mag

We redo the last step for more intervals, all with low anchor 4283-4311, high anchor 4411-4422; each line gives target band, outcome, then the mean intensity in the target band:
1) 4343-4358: 0.003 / 11.8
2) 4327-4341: -0.043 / 11.9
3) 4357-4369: -0.150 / 14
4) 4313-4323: -0.066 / 11.7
